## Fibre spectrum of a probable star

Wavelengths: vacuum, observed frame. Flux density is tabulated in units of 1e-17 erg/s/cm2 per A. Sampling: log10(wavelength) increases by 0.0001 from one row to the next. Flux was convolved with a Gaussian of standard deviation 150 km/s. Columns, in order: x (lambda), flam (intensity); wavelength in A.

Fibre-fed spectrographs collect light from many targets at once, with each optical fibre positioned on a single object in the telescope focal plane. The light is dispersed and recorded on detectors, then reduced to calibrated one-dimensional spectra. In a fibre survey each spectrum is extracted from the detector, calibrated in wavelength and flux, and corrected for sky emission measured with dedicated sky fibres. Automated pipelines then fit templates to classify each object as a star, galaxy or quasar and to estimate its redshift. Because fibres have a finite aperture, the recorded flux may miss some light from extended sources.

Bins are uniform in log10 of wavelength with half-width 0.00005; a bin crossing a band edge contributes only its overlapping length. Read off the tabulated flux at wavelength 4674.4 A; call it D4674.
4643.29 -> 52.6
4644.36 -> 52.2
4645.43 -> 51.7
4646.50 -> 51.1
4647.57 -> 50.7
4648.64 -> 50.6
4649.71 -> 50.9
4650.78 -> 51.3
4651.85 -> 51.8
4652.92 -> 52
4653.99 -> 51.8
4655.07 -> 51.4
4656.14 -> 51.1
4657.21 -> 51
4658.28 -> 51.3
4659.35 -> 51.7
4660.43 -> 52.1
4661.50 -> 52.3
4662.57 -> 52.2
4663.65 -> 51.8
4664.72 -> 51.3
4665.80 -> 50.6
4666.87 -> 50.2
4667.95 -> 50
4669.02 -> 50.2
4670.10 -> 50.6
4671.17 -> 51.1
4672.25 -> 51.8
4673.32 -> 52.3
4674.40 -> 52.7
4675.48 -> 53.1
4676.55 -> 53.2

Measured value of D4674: 52.7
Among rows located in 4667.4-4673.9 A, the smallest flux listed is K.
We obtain 50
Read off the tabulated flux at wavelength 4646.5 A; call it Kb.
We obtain 51.1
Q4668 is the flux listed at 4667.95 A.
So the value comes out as 50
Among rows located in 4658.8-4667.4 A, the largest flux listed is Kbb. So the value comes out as 52.3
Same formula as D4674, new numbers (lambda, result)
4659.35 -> 51.7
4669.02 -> 50.2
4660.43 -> 52.1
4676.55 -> 53.2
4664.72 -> 51.3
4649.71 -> 50.9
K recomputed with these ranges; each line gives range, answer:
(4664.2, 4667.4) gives 50.2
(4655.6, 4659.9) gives 51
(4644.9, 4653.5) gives 50.6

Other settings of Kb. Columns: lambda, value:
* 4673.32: 52.3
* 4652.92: 52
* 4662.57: 52.2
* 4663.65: 51.8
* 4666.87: 50.2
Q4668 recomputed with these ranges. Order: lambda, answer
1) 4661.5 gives 52.3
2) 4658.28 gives 51.3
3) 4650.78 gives 51.3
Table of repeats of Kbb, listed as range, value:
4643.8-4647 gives 52.2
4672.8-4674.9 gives 52.7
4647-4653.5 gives 52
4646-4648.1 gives 51.1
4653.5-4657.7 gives 51.8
